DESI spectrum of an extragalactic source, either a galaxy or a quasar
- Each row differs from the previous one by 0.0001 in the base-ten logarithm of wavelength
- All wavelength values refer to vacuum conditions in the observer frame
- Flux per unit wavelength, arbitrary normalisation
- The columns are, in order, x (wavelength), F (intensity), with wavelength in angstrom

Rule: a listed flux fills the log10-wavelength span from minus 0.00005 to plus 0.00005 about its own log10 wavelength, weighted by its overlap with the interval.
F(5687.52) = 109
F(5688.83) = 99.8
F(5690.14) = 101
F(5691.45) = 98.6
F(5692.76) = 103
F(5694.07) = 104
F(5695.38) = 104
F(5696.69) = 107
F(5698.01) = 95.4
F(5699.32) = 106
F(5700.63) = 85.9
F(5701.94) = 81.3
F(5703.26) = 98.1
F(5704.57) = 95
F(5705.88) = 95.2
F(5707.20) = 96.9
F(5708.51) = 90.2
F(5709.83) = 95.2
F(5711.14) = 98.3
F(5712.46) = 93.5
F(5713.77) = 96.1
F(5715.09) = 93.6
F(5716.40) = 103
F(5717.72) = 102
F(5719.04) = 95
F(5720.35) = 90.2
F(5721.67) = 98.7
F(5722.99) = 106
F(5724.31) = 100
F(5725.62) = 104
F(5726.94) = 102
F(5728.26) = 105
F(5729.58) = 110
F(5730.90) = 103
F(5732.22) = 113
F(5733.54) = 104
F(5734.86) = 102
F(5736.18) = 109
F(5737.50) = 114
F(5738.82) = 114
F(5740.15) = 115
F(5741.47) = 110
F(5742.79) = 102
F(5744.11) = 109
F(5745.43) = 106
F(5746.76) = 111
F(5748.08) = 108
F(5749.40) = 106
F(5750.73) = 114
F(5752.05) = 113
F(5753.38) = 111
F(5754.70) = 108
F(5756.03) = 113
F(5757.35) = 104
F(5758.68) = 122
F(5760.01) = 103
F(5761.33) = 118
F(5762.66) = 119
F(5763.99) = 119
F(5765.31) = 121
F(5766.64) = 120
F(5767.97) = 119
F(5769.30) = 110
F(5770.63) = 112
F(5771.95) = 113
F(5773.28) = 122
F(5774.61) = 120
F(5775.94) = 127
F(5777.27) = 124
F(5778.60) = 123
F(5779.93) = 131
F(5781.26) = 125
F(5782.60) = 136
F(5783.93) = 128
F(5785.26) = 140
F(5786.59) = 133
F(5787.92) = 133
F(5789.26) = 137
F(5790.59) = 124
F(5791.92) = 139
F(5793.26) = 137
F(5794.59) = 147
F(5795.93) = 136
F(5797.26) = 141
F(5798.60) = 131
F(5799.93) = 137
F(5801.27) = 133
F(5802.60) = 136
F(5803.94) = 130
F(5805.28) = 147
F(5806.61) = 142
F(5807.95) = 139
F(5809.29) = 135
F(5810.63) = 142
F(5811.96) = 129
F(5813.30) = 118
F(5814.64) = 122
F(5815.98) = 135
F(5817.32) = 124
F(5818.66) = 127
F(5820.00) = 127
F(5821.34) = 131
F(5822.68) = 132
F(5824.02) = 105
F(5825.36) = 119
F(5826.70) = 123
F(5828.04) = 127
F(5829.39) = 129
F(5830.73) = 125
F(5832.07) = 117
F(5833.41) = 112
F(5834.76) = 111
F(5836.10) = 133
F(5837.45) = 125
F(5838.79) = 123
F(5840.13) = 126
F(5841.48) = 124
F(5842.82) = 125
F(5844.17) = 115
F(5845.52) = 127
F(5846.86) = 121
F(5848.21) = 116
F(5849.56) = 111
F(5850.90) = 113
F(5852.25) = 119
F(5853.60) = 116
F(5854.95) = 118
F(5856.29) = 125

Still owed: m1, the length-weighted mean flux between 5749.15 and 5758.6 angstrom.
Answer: 111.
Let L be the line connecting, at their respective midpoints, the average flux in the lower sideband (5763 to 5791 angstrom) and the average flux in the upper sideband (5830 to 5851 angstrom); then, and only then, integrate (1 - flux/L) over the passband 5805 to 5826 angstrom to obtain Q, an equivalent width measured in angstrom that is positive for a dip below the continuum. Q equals -1.24 angstrom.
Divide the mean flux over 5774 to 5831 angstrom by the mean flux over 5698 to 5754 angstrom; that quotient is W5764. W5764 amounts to 1.3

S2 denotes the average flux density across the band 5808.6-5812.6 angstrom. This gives 136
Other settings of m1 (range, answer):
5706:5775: 107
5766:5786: 123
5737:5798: 120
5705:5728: 97.8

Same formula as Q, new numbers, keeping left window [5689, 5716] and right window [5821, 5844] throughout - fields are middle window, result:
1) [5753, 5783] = -2.26 angstrom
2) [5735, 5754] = -0.84 angstrom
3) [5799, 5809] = -1.76 angstrom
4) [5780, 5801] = -3.77 angstrom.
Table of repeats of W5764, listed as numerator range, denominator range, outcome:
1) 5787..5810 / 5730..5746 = 1.26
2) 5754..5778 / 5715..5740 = 1.12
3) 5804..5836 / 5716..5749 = 1.20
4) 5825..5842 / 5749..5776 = 1.07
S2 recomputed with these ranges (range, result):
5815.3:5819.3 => 129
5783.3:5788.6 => 134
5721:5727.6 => 102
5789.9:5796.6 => 137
